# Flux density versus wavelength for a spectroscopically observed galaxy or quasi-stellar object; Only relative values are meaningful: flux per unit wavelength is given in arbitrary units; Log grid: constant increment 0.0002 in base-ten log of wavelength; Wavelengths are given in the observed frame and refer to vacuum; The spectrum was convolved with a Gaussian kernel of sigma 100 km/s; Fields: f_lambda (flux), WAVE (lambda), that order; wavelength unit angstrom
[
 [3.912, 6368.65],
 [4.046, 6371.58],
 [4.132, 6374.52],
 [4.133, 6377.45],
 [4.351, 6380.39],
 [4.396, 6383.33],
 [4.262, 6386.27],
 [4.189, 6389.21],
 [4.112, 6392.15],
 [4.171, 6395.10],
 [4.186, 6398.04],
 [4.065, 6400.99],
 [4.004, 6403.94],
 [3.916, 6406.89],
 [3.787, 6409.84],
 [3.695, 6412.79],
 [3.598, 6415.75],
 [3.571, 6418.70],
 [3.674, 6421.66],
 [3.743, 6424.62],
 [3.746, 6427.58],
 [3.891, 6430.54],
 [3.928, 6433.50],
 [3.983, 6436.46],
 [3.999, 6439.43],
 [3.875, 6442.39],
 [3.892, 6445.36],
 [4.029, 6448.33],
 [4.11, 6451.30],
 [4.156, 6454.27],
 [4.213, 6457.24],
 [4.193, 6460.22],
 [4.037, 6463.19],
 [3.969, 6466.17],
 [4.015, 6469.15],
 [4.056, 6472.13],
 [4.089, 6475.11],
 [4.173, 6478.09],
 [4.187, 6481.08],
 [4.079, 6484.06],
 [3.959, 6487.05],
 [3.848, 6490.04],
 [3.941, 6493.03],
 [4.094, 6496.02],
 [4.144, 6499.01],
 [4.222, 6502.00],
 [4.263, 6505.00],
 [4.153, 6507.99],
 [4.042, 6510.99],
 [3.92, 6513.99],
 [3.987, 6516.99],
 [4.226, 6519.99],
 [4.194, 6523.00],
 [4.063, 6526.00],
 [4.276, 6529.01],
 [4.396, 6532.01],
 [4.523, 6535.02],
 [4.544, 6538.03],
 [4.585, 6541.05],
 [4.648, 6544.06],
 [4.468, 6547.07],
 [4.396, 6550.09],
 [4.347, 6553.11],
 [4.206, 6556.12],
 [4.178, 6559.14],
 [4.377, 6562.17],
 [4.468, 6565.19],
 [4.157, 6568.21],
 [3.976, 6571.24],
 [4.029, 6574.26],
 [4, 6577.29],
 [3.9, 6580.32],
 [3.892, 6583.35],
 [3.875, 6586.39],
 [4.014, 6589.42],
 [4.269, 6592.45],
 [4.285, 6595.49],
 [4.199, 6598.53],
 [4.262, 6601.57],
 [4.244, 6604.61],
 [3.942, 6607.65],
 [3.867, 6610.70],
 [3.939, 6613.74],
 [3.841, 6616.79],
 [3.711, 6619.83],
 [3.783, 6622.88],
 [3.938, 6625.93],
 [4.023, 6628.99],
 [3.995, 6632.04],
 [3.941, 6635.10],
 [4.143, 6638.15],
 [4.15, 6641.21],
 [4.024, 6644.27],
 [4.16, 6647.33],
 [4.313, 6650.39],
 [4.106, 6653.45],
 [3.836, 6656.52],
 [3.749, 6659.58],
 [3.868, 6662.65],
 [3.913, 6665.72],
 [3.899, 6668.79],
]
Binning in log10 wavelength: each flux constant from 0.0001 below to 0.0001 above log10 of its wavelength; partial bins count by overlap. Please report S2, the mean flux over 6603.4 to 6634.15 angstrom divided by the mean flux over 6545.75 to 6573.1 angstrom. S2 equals 0.92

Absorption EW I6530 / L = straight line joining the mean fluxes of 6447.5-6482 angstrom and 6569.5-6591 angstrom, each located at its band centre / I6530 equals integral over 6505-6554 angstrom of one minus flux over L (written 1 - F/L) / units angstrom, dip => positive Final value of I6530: -3.36 angstrom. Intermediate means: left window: 4.1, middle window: 4.3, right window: 3.96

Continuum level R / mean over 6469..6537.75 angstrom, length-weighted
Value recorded 4.13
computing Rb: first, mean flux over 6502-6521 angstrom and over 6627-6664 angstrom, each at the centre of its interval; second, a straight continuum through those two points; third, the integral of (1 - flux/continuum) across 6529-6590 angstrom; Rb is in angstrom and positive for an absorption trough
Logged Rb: -2.6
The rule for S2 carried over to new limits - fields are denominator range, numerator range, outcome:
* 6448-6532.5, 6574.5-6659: 0.98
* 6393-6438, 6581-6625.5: 1.04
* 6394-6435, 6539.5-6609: 1.09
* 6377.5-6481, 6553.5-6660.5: 1.01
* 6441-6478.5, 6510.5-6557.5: 1.06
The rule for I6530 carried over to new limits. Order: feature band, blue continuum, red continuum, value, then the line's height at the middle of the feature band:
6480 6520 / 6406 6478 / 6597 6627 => -1.27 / 3.94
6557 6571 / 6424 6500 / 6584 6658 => -0.81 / 4.03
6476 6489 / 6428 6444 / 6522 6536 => 0.05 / 4.11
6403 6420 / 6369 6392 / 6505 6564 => 1.85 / 4.22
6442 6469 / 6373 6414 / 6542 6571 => 0.89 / 4.2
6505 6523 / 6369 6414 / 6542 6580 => 0.53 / 4.22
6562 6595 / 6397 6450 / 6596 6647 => -0.86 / 3.98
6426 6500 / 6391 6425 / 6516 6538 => 0.60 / 4.06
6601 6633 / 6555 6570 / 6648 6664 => 1.22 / 4.11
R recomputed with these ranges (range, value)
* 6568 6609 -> 4.07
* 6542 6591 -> 4.19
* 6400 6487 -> 3.95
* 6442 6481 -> 4.07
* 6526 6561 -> 4.4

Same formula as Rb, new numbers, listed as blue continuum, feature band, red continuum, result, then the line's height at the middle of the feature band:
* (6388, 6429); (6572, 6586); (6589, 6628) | 0.2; 4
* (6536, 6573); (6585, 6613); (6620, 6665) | 0.5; 4.17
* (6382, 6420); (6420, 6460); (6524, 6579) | 1.3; 4.08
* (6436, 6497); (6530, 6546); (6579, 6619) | -1.9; 4.04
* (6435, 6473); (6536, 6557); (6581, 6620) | -2.2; 4.04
